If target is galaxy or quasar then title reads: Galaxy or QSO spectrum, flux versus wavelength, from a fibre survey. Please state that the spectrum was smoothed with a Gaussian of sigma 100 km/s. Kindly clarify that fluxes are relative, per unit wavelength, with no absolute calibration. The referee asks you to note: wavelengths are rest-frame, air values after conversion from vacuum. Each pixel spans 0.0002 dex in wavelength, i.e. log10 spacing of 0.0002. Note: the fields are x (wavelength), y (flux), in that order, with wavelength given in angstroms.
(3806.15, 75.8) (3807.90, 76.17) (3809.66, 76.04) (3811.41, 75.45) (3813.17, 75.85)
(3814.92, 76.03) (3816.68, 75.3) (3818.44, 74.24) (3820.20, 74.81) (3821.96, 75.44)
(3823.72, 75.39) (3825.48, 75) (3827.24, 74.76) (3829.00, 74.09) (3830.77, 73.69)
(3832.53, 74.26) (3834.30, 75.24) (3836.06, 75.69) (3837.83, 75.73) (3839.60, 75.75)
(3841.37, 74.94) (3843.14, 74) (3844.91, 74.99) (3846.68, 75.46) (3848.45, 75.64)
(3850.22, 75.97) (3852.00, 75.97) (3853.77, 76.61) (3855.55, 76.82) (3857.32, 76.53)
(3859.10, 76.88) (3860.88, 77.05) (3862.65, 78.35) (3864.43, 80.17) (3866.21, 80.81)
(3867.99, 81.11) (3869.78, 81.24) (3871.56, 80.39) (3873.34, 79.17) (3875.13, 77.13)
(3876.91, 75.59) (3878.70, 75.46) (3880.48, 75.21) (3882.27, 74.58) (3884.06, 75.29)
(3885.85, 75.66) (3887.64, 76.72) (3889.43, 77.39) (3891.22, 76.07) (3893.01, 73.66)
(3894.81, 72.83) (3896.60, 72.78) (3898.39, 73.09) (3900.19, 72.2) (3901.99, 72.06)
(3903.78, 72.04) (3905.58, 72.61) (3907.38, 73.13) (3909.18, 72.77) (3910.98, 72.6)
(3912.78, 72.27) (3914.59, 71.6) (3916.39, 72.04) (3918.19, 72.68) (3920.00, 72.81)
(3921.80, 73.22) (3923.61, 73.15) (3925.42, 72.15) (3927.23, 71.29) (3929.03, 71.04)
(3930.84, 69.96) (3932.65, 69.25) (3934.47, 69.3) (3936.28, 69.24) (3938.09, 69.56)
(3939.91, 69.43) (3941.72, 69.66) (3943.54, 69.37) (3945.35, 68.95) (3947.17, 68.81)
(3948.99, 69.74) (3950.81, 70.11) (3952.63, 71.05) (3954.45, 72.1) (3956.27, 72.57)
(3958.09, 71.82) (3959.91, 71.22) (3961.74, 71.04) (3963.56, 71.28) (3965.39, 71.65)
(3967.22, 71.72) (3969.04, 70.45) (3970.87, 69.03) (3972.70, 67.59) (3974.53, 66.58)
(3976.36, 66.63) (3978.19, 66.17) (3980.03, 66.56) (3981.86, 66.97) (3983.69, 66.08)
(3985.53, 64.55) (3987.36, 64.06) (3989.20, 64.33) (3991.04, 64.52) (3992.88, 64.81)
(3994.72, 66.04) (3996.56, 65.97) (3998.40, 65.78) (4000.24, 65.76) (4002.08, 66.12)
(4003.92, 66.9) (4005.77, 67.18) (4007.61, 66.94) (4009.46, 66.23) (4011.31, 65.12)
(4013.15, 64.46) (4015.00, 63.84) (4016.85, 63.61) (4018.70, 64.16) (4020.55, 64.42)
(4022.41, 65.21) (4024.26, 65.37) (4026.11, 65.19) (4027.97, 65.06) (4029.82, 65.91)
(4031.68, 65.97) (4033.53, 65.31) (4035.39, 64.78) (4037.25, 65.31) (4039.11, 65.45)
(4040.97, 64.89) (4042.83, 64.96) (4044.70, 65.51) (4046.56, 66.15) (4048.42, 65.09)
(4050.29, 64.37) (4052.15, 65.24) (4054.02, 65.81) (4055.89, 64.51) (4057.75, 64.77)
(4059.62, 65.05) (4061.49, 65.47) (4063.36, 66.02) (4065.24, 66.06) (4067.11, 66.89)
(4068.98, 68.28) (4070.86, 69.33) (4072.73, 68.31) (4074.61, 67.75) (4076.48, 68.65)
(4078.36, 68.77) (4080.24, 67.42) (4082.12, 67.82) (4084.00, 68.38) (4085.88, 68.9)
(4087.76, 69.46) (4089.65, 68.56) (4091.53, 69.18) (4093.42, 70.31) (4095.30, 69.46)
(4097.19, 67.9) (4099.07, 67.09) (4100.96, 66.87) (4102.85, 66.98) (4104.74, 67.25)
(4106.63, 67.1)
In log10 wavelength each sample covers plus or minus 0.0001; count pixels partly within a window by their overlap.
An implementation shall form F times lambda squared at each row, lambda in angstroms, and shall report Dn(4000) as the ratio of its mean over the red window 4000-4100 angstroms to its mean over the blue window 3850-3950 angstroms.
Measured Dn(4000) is 1.0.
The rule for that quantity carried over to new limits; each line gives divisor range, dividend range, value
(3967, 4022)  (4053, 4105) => 1.07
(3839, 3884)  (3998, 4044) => 0.92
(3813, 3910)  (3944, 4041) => 0.95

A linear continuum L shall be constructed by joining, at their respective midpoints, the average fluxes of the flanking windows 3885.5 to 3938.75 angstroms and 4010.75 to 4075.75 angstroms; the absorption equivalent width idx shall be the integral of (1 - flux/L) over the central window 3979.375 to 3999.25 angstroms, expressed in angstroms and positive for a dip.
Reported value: 0.9 angstroms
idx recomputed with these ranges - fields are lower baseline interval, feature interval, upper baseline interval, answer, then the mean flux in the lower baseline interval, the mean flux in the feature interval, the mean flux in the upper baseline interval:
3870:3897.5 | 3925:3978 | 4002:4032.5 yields 0.44 angstroms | 76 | 70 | 65.4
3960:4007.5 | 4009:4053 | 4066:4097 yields 1.81 angstroms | 67.2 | 65.1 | 68.6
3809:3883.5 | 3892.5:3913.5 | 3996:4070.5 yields 0.10 angstroms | 76.3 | 72.7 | 65.5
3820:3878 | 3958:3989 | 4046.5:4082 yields 1.11 angstroms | 76.5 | 68.2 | 66.6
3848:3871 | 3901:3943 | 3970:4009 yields 0.49 angstroms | 78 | 71.4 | 66.1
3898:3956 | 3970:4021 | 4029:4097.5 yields 2.41 angstroms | 71.2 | 65.7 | 66.8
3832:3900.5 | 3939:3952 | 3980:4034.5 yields 0.13 angstroms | 76.3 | 69.5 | 65.4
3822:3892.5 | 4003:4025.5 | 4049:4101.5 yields 1.49 angstroms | 76.4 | 65.3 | 67.4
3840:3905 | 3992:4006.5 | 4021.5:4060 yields 0.40 angstroms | 76.1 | 66.1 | 65.3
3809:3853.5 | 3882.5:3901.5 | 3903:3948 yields -0.50 angstroms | 75.2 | 74.5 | 71.1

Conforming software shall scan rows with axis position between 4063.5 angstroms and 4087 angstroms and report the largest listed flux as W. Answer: 69.33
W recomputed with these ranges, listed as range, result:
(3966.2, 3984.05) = 71.72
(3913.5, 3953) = 73.22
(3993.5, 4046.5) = 67.18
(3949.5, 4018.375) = 72.57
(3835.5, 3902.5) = 81.24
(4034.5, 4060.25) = 66.15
